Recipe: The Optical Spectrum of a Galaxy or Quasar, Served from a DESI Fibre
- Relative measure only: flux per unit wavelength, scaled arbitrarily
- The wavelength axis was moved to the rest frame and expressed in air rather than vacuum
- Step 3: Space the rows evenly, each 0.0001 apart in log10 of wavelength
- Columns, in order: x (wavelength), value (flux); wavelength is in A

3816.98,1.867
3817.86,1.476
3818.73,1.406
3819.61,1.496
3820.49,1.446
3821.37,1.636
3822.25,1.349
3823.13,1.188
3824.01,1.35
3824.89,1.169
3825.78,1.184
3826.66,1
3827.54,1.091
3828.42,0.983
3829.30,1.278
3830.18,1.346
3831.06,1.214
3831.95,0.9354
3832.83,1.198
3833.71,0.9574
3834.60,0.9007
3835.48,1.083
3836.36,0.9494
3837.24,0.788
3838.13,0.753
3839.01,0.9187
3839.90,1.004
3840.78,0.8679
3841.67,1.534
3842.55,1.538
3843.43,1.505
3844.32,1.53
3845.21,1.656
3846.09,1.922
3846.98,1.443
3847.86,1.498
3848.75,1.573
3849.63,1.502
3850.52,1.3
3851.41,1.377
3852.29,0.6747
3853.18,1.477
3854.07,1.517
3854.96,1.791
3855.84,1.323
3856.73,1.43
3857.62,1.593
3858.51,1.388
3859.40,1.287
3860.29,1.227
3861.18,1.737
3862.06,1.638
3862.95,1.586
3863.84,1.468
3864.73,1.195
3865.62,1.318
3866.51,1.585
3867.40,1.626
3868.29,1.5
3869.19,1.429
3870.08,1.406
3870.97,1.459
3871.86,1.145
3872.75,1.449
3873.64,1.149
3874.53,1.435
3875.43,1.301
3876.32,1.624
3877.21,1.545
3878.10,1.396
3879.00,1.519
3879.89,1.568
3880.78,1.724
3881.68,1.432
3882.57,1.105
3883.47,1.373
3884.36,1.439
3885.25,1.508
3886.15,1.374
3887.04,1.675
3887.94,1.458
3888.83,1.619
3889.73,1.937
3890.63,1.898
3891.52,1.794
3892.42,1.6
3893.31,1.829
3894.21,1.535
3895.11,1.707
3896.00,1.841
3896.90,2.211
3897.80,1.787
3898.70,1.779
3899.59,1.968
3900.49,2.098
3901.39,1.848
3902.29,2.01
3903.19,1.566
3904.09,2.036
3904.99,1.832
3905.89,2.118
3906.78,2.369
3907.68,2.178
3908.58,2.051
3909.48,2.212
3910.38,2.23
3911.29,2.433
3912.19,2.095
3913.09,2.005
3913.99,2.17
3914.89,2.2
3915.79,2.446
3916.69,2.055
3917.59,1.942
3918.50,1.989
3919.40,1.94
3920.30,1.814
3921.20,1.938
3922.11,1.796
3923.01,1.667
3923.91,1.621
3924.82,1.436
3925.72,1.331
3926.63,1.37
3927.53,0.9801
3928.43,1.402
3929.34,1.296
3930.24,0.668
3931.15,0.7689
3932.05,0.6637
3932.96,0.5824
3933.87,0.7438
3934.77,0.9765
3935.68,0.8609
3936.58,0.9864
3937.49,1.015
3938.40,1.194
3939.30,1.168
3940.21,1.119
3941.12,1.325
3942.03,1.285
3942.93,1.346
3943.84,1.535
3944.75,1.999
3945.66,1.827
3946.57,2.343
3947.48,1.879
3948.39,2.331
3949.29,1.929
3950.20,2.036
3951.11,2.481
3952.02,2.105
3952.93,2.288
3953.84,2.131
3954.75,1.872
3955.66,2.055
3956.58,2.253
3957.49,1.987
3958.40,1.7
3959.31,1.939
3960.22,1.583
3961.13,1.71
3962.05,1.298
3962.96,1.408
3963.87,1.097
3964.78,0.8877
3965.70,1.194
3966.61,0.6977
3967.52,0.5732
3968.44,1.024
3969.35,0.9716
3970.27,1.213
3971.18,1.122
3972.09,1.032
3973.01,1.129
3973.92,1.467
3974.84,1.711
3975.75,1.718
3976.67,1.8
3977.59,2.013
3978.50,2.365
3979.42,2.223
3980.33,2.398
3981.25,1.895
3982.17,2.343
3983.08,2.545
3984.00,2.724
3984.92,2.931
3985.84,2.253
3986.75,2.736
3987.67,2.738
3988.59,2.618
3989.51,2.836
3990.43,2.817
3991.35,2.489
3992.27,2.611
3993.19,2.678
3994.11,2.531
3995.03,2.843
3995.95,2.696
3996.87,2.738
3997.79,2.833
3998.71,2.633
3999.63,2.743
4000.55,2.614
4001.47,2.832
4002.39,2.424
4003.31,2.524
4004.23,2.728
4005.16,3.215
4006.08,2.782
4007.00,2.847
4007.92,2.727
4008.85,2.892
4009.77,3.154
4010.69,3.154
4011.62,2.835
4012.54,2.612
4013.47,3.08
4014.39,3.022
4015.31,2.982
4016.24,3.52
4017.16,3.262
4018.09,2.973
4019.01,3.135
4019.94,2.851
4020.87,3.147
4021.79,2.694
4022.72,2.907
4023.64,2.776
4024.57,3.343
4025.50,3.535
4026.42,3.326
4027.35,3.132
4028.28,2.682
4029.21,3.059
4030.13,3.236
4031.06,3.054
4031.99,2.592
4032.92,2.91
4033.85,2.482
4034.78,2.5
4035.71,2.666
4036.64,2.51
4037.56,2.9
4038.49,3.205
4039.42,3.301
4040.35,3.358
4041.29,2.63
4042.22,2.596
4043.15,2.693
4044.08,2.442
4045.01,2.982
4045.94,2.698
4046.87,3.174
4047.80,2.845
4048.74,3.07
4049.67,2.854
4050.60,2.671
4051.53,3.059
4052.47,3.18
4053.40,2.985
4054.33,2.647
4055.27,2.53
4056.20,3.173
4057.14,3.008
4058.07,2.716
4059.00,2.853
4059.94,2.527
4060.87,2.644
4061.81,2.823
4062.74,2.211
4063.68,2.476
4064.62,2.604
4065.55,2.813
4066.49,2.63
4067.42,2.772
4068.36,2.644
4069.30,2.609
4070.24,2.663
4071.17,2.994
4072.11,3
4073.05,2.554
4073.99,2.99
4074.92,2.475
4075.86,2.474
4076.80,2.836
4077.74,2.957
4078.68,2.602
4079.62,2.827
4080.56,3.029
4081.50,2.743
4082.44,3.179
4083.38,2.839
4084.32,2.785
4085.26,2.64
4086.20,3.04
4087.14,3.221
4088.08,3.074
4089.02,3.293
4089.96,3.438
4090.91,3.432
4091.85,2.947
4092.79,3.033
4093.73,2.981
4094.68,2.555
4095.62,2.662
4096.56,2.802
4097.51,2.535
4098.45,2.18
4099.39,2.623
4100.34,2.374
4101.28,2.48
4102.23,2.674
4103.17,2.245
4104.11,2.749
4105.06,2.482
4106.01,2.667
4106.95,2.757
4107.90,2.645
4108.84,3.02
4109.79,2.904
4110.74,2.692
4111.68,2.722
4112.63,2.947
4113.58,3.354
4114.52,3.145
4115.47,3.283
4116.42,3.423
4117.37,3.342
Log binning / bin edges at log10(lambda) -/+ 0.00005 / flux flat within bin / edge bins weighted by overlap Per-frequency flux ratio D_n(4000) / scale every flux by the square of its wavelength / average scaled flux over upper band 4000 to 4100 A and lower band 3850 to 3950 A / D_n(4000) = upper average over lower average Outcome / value 1.94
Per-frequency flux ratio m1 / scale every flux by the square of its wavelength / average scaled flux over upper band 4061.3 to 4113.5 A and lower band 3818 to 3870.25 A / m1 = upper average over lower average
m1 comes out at 2.4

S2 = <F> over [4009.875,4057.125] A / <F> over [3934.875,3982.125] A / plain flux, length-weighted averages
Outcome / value 1.84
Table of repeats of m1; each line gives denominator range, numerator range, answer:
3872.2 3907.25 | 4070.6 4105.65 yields 1.84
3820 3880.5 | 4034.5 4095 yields 2.37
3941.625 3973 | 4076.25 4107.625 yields 1.86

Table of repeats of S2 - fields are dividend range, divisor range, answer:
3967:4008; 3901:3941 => 1.41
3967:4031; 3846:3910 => 1.60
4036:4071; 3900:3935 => 1.63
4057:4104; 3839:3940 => 1.78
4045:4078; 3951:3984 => 1.65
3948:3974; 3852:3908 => 0.98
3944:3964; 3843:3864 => 1.31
